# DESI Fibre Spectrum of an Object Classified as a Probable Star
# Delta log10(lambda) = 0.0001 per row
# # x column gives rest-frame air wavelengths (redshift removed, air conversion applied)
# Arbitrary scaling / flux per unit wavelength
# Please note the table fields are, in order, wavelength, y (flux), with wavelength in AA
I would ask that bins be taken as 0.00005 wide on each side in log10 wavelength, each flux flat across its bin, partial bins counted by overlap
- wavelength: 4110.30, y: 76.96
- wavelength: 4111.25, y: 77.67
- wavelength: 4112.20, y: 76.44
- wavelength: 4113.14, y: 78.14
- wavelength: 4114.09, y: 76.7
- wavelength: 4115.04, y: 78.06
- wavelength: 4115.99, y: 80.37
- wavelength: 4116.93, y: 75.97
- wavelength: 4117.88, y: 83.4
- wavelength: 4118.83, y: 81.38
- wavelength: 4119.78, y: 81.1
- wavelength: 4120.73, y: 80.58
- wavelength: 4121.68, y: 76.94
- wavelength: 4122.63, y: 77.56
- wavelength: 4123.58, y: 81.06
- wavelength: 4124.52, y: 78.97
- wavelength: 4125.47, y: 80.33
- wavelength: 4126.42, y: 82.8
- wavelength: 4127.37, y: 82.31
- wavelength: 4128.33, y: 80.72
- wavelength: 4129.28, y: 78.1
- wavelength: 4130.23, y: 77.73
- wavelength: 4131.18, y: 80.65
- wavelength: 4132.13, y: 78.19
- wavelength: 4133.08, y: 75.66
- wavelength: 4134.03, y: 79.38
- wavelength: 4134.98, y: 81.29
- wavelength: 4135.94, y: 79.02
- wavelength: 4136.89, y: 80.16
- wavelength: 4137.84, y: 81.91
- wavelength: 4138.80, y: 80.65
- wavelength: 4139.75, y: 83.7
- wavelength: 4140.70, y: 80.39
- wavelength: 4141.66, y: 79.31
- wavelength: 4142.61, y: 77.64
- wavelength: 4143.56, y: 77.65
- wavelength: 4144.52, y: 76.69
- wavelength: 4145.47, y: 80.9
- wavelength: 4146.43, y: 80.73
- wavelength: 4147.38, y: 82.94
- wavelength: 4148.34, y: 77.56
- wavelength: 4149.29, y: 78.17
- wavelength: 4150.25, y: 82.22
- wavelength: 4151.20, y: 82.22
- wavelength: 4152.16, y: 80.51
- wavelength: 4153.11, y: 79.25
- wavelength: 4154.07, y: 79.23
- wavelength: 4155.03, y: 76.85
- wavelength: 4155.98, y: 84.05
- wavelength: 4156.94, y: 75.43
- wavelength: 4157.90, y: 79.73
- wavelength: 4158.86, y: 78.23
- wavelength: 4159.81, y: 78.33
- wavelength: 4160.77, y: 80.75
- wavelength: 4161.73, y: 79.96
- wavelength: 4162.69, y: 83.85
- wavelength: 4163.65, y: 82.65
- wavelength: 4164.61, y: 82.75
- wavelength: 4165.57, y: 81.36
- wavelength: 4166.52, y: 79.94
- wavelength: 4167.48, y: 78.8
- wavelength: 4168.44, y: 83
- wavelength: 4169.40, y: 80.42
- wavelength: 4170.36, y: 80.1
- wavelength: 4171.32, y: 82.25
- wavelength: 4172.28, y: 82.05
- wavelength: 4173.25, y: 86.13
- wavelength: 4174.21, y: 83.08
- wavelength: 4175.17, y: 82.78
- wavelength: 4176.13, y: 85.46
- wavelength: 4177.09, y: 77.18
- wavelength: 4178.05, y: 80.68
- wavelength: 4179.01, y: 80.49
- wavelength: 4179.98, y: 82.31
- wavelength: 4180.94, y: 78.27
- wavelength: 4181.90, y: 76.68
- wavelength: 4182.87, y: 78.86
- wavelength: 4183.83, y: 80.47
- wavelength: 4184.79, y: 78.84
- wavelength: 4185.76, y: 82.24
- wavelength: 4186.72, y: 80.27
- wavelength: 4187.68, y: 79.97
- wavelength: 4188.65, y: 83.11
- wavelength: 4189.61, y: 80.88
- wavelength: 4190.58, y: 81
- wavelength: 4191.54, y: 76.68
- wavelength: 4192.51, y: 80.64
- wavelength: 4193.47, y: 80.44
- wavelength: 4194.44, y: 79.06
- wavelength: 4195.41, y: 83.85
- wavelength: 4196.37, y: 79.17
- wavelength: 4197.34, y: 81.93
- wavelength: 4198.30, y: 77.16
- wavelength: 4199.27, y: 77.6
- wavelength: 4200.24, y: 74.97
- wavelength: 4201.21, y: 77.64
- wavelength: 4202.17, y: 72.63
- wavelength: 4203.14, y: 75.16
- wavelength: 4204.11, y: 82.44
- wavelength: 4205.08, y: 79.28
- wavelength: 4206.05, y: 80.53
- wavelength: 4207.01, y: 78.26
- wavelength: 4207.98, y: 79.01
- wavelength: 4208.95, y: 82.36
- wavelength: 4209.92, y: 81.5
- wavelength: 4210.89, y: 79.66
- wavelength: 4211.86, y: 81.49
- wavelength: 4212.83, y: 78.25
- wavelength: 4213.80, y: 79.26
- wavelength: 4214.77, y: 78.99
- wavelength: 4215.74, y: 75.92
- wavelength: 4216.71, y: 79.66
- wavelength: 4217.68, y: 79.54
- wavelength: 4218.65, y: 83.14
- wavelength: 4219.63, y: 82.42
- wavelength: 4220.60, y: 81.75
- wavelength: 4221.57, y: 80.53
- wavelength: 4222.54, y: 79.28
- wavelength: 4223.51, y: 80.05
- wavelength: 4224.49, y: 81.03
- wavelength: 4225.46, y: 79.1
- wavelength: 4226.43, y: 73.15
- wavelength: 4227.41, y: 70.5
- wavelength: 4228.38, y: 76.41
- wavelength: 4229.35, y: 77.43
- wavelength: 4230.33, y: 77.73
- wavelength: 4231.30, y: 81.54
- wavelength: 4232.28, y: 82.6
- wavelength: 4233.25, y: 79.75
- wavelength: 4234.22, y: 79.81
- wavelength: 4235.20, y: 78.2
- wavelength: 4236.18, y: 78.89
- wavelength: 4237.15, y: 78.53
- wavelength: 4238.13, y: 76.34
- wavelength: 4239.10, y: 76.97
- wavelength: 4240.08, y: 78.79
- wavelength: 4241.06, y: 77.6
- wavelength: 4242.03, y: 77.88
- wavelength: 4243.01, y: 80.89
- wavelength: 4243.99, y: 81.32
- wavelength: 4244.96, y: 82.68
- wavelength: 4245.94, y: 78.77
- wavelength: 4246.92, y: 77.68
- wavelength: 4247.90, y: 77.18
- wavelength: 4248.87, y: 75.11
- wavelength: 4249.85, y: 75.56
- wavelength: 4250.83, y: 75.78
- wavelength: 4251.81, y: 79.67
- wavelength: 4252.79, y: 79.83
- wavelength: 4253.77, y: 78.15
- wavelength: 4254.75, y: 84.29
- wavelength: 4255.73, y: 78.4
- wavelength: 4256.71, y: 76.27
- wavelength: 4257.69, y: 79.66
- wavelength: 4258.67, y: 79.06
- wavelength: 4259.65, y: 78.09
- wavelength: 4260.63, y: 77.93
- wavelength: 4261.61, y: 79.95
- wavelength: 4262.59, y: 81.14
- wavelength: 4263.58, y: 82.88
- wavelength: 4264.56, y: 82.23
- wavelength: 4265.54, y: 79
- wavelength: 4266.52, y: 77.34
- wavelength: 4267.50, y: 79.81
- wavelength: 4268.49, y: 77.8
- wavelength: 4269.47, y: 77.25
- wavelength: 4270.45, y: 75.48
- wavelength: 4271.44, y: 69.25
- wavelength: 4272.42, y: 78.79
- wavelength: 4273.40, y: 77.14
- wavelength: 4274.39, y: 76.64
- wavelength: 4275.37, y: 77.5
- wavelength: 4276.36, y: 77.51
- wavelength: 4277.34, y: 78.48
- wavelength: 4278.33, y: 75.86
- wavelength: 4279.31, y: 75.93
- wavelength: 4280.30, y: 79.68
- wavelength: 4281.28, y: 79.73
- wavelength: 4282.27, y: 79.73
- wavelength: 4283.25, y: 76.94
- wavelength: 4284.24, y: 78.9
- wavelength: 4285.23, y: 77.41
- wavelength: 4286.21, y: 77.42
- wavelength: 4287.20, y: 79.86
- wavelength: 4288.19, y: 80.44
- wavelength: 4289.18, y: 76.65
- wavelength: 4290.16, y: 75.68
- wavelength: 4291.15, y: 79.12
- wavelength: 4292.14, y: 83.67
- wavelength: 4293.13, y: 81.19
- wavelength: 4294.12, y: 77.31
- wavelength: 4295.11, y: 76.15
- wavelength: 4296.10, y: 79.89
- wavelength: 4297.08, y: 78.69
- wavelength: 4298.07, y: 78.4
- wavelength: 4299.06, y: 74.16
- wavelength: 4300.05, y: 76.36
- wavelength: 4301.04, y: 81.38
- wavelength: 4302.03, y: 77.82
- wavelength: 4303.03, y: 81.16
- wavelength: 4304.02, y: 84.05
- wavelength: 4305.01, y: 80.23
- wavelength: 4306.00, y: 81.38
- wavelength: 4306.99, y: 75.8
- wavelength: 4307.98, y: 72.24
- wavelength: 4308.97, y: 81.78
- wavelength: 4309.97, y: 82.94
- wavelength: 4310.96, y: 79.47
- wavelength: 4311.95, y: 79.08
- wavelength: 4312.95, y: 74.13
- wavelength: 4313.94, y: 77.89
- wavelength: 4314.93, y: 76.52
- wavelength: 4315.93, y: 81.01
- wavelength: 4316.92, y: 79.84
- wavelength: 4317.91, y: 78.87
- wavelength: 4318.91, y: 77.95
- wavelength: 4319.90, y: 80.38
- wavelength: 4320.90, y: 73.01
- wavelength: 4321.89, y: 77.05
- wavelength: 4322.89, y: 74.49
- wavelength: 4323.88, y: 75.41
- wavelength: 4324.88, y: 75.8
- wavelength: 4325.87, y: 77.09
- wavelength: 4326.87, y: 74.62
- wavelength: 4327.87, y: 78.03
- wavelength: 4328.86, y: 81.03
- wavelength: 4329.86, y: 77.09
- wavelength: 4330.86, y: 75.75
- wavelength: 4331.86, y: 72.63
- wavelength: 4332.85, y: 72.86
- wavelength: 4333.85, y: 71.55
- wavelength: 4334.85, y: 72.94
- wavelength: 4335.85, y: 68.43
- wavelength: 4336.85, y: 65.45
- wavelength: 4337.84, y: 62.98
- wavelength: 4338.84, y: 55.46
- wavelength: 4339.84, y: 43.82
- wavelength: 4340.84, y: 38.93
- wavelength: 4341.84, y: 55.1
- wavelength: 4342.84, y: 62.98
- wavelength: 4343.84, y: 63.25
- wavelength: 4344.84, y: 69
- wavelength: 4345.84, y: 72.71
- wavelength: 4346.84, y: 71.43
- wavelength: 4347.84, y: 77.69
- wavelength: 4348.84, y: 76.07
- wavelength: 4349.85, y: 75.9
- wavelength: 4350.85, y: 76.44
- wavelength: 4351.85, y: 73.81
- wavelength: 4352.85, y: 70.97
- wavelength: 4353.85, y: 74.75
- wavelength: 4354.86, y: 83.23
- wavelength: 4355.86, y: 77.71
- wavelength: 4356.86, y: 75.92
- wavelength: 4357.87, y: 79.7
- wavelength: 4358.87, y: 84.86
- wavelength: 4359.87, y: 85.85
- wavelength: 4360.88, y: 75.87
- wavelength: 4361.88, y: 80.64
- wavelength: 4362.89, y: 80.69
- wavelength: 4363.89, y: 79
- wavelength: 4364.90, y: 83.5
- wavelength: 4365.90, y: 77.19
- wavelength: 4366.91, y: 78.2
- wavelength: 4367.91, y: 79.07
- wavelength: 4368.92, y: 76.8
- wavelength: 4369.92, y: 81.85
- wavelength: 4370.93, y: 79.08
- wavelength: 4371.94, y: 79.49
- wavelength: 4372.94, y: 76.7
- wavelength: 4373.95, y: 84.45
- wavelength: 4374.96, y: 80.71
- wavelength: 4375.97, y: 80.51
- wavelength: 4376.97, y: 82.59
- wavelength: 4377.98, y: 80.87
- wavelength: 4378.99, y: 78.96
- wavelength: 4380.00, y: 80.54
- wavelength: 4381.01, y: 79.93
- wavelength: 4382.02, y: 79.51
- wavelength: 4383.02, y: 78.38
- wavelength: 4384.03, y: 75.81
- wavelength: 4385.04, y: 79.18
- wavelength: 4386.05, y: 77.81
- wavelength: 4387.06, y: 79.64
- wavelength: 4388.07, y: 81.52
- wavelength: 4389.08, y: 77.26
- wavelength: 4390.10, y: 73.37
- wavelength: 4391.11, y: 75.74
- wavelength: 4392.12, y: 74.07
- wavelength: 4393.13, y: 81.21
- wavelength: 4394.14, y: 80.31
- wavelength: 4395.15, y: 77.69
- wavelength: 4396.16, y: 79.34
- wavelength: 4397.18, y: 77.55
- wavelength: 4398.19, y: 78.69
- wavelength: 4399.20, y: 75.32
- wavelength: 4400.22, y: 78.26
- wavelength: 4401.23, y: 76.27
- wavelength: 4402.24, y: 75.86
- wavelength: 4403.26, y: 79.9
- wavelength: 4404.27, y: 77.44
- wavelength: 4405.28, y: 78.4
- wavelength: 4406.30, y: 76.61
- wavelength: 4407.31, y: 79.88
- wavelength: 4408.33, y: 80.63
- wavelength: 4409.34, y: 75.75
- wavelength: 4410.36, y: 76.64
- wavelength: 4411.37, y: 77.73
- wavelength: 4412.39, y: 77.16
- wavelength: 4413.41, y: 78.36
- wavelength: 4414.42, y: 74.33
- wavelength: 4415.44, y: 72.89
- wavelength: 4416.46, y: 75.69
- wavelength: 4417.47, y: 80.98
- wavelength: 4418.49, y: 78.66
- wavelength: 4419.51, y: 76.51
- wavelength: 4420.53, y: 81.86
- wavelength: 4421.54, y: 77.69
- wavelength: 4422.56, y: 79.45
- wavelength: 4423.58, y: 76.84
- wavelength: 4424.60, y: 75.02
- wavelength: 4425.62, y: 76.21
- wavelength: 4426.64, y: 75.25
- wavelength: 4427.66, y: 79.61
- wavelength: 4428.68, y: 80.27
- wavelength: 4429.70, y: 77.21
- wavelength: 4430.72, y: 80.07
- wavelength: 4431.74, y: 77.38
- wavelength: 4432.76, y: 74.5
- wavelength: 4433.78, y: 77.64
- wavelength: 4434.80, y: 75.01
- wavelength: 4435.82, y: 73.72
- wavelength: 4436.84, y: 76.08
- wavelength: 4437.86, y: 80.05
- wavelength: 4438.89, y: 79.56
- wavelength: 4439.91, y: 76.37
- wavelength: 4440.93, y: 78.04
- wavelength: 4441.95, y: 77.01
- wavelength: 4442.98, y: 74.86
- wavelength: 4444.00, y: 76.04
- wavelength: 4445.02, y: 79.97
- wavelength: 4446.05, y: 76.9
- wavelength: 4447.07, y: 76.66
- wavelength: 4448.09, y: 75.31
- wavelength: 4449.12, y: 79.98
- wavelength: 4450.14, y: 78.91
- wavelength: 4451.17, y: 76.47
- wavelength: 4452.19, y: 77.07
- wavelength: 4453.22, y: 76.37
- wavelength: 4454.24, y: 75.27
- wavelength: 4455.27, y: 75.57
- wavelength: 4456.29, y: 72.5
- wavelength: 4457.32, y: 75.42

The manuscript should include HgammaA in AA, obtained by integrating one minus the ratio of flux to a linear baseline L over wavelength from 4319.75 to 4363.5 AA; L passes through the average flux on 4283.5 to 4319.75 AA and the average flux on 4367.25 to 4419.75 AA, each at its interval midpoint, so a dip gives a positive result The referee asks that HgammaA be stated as 3.4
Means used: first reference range 78.7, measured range 72.4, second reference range 78.3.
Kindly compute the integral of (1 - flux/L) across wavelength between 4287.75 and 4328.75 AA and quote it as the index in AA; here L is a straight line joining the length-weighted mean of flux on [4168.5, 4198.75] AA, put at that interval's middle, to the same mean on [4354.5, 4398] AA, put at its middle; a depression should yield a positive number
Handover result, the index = 0.8 AA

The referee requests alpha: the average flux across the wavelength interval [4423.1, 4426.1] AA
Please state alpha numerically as 76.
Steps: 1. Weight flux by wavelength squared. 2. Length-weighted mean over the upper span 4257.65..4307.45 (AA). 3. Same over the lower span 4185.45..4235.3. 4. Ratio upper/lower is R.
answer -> 1.02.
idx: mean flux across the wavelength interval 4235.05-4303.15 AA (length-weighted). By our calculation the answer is 78.4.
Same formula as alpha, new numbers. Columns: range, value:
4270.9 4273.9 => 74.9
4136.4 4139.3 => 81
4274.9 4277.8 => 77.8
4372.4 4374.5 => 80.6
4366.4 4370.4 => 79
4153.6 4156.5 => 80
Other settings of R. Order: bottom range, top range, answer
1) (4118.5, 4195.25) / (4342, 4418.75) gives 1.07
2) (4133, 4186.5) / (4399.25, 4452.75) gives 1.09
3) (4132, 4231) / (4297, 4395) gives 1.03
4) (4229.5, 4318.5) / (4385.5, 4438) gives 1.05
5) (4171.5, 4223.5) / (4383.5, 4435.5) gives 1.07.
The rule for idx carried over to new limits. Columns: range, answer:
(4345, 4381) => 78.6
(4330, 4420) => 75.7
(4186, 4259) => 79.1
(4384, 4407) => 77.8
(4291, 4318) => 78.9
